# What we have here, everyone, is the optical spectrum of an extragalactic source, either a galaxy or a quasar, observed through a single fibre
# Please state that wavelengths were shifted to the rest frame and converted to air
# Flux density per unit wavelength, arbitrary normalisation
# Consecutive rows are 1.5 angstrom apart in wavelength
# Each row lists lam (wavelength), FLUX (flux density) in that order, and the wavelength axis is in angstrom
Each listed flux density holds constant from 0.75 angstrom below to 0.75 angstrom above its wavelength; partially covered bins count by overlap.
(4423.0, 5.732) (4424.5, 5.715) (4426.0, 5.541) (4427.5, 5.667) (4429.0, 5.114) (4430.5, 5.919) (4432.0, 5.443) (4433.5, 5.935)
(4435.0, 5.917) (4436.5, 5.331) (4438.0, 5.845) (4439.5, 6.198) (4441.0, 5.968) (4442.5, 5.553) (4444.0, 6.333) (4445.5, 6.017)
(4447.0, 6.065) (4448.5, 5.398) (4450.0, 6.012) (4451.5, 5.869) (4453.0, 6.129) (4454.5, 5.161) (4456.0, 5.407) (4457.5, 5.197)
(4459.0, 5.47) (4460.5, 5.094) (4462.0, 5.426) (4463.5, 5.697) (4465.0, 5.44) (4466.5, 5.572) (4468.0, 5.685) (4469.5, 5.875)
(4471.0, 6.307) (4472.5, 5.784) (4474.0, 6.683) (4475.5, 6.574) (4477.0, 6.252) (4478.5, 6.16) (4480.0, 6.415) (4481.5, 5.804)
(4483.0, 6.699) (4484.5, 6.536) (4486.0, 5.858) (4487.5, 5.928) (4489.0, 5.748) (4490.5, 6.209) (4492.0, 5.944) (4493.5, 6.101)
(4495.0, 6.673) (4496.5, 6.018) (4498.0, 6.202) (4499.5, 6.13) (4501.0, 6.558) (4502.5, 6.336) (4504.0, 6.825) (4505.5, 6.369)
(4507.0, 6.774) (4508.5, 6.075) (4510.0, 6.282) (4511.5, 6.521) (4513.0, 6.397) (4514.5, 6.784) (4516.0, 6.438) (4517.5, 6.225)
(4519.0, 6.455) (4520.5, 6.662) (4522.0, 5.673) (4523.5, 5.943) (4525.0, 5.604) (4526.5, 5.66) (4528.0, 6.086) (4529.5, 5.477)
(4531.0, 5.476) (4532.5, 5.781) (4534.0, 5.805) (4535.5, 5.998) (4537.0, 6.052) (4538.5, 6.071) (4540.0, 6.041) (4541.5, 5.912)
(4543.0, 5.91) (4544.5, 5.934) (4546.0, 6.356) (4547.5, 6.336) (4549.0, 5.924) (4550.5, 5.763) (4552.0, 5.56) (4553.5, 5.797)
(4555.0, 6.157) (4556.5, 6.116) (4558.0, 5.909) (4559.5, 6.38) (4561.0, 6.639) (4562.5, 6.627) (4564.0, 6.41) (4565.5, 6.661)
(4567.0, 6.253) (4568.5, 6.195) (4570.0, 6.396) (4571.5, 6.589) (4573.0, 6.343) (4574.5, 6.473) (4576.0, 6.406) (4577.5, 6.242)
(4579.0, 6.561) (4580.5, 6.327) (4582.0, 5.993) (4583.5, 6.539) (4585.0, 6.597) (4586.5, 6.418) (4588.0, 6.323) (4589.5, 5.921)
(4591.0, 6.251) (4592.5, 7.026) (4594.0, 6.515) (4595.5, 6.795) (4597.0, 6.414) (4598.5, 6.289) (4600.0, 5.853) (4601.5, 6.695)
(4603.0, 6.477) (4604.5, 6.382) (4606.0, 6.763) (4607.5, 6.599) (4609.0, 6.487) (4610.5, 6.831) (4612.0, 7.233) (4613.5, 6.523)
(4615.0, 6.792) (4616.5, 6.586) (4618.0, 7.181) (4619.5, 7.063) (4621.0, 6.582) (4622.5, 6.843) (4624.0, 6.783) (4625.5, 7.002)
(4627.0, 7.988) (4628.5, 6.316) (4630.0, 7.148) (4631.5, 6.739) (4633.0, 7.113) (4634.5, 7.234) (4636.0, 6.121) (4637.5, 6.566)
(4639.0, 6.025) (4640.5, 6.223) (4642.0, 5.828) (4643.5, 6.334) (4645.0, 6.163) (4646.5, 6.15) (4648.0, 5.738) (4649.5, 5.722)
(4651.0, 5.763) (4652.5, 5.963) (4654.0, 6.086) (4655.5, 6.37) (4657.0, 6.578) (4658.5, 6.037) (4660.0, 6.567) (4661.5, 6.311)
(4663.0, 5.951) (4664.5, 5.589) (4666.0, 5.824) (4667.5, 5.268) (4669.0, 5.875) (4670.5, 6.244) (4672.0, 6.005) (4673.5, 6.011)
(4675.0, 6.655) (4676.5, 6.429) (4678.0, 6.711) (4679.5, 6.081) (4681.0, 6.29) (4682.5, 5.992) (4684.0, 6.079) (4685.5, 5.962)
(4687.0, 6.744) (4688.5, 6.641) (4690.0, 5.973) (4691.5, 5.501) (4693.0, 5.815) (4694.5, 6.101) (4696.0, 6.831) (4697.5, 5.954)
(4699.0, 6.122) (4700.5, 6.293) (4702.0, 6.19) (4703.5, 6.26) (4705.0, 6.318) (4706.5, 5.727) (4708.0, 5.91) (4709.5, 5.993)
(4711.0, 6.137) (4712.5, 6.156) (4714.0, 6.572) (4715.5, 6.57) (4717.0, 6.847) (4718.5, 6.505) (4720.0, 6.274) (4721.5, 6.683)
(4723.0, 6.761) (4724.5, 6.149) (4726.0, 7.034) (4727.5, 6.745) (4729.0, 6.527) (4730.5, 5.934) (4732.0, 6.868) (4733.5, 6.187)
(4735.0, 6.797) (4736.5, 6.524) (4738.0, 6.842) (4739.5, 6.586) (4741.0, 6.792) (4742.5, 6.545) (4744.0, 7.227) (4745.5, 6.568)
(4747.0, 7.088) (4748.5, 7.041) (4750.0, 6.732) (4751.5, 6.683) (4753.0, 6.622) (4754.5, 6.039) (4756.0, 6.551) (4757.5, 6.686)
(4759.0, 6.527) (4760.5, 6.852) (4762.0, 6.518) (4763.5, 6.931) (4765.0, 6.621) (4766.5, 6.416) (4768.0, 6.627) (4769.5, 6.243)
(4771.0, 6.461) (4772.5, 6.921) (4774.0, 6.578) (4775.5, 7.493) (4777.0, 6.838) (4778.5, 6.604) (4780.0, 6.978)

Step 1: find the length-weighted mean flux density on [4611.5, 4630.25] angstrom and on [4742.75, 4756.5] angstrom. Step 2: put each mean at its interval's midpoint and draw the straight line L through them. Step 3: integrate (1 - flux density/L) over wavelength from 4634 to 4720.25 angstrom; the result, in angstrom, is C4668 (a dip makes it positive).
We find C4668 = 8.33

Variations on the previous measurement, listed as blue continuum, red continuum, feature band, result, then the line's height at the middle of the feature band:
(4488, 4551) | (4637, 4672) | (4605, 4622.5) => -2.05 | 6.07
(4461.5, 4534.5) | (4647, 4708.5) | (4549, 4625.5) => -4.18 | 6.12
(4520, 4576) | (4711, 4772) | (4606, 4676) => -0.97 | 6.33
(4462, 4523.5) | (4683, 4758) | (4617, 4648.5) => -1.44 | 6.34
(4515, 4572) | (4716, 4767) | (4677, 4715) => 1.95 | 6.51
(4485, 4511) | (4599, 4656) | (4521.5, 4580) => 2.48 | 6.36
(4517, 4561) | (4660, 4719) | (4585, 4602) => -1.03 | 6.05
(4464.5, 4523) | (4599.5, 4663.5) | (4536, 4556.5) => 1.12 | 6.34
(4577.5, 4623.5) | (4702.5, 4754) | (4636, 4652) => 1.21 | 6.55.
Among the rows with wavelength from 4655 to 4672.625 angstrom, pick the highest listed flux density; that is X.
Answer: 6.578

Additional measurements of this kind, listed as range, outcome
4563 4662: 7.988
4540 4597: 7.026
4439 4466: 6.333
